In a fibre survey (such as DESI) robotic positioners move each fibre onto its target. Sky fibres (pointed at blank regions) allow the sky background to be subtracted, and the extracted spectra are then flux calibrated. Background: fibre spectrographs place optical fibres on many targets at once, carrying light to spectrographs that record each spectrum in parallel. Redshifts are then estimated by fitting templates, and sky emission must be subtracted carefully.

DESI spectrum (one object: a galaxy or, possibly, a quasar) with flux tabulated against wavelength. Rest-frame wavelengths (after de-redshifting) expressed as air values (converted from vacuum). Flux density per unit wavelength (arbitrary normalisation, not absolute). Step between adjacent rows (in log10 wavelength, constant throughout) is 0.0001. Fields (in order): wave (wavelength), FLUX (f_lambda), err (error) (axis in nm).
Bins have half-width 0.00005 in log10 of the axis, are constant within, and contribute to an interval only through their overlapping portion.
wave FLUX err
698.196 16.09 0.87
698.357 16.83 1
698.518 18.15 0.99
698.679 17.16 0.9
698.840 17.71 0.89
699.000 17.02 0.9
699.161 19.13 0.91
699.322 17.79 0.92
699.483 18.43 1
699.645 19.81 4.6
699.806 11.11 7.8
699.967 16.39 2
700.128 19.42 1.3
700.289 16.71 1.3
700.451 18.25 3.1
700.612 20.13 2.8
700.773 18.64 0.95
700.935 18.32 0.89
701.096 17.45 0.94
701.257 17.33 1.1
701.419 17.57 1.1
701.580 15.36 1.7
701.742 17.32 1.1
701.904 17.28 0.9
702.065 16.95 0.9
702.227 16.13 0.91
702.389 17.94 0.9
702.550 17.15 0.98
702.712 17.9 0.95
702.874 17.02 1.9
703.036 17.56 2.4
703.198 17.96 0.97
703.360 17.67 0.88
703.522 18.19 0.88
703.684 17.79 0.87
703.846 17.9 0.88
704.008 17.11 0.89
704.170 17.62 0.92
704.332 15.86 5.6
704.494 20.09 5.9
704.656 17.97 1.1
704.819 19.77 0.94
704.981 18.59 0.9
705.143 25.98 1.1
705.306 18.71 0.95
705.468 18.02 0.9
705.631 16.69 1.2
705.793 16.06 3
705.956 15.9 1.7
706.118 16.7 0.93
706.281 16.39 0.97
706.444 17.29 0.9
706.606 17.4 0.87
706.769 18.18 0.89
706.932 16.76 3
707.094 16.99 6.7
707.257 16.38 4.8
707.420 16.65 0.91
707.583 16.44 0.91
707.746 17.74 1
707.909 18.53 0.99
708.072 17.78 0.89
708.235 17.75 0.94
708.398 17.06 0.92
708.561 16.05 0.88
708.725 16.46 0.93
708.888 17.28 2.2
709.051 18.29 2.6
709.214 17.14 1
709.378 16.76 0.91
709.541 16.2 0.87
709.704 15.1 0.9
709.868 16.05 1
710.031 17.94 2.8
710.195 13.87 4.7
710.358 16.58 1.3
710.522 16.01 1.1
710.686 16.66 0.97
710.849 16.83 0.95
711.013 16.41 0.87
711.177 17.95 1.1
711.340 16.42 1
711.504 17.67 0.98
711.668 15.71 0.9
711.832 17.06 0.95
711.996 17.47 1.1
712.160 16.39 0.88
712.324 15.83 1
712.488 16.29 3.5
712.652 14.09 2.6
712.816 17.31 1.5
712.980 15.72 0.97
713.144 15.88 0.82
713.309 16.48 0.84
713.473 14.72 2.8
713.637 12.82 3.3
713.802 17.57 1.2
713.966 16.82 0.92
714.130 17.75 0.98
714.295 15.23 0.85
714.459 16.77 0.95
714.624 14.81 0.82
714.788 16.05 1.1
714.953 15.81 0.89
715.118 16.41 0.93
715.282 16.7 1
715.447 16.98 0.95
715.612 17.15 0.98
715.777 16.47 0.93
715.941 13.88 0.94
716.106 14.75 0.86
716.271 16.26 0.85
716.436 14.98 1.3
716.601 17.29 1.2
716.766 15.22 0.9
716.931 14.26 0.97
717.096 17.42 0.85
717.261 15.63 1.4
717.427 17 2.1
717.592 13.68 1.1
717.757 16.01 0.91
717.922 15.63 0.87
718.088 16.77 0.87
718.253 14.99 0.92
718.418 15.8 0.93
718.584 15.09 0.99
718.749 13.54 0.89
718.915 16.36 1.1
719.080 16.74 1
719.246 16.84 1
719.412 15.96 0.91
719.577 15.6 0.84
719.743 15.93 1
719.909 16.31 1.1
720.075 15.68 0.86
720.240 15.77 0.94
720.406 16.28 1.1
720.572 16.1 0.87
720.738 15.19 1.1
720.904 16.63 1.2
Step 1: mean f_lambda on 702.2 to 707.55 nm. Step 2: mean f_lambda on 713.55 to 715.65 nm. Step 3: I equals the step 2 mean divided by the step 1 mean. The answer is 0.9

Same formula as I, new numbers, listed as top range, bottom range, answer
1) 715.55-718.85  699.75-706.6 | 0.88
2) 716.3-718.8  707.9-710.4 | 0.93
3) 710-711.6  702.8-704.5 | 0.94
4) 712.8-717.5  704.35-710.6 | 0.92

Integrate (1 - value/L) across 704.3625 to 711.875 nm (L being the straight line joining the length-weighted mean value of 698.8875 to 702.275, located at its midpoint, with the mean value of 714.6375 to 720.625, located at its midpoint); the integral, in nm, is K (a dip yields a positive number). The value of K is -0.22 nm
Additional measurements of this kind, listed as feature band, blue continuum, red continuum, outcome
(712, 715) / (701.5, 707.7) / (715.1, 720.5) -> 0.08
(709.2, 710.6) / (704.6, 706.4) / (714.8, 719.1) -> 0.09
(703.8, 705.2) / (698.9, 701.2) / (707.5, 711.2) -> -0.13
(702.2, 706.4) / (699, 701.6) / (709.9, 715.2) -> -0.17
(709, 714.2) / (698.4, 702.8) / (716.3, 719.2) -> 0.00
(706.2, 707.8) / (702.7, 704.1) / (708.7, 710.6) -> 0.00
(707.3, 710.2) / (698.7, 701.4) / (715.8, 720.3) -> -0.03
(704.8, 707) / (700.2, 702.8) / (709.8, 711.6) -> -0.12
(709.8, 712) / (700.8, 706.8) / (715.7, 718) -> 0.00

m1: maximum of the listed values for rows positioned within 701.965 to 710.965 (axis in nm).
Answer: 25.98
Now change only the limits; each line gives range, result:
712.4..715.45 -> 17.75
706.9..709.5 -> 18.53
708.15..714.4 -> 18.29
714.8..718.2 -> 17.42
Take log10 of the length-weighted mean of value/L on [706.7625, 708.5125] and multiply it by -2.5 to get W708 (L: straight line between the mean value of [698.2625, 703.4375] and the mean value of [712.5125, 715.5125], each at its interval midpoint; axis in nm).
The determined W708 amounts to -0.03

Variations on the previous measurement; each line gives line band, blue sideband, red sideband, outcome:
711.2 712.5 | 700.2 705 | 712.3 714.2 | -0.03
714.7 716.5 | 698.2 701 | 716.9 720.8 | 0.01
